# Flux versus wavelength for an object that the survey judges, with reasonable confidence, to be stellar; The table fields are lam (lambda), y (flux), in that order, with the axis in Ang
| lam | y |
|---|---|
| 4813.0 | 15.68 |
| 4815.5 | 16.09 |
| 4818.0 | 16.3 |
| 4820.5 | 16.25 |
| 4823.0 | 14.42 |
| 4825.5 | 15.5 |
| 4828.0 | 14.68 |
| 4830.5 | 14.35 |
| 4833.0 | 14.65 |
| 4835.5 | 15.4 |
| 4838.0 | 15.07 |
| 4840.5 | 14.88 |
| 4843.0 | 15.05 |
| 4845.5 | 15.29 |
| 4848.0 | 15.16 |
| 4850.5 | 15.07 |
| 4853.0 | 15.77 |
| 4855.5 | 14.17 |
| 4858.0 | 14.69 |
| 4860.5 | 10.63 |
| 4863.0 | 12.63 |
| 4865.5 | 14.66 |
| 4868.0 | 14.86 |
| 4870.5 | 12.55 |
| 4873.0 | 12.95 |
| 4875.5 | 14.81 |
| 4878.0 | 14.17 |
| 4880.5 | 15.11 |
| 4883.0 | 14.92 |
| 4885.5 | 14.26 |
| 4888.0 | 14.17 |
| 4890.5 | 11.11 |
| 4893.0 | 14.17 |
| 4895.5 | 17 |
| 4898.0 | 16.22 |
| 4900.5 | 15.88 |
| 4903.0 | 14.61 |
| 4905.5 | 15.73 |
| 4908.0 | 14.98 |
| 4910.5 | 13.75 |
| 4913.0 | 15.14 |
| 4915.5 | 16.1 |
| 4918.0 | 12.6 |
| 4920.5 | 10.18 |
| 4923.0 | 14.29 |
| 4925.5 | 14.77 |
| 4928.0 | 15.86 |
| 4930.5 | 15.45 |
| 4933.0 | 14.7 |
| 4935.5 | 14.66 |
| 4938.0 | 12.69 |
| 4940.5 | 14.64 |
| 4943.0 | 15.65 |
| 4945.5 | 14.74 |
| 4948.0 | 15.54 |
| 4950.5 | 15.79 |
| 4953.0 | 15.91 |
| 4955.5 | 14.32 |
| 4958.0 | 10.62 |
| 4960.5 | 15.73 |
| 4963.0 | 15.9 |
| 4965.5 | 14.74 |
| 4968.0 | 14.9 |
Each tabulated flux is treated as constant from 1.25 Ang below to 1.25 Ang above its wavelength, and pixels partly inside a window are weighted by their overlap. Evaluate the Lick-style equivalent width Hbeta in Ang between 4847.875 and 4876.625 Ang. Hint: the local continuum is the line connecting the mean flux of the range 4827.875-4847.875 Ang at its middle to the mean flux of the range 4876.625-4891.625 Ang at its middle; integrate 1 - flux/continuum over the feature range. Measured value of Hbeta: 1.0 Ang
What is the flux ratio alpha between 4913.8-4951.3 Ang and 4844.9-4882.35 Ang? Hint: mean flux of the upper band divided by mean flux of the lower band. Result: 1.02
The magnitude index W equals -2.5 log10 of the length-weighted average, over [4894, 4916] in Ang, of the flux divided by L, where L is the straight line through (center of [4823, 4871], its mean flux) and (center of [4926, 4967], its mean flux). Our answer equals -0.06 mag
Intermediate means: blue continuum 14.5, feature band 15.5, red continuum 14.8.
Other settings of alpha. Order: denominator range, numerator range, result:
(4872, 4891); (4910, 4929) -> 1.00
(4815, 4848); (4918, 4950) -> 0.95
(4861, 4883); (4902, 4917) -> 1.08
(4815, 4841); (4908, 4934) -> 0.94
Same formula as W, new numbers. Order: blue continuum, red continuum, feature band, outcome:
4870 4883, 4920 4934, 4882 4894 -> 0.04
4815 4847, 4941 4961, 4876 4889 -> 0.03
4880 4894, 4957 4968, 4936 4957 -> -0.04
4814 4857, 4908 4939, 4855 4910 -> 0.03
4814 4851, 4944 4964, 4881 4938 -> 0.03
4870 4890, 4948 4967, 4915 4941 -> 0.03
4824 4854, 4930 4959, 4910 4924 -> 0.08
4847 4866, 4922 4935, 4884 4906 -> -0.01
